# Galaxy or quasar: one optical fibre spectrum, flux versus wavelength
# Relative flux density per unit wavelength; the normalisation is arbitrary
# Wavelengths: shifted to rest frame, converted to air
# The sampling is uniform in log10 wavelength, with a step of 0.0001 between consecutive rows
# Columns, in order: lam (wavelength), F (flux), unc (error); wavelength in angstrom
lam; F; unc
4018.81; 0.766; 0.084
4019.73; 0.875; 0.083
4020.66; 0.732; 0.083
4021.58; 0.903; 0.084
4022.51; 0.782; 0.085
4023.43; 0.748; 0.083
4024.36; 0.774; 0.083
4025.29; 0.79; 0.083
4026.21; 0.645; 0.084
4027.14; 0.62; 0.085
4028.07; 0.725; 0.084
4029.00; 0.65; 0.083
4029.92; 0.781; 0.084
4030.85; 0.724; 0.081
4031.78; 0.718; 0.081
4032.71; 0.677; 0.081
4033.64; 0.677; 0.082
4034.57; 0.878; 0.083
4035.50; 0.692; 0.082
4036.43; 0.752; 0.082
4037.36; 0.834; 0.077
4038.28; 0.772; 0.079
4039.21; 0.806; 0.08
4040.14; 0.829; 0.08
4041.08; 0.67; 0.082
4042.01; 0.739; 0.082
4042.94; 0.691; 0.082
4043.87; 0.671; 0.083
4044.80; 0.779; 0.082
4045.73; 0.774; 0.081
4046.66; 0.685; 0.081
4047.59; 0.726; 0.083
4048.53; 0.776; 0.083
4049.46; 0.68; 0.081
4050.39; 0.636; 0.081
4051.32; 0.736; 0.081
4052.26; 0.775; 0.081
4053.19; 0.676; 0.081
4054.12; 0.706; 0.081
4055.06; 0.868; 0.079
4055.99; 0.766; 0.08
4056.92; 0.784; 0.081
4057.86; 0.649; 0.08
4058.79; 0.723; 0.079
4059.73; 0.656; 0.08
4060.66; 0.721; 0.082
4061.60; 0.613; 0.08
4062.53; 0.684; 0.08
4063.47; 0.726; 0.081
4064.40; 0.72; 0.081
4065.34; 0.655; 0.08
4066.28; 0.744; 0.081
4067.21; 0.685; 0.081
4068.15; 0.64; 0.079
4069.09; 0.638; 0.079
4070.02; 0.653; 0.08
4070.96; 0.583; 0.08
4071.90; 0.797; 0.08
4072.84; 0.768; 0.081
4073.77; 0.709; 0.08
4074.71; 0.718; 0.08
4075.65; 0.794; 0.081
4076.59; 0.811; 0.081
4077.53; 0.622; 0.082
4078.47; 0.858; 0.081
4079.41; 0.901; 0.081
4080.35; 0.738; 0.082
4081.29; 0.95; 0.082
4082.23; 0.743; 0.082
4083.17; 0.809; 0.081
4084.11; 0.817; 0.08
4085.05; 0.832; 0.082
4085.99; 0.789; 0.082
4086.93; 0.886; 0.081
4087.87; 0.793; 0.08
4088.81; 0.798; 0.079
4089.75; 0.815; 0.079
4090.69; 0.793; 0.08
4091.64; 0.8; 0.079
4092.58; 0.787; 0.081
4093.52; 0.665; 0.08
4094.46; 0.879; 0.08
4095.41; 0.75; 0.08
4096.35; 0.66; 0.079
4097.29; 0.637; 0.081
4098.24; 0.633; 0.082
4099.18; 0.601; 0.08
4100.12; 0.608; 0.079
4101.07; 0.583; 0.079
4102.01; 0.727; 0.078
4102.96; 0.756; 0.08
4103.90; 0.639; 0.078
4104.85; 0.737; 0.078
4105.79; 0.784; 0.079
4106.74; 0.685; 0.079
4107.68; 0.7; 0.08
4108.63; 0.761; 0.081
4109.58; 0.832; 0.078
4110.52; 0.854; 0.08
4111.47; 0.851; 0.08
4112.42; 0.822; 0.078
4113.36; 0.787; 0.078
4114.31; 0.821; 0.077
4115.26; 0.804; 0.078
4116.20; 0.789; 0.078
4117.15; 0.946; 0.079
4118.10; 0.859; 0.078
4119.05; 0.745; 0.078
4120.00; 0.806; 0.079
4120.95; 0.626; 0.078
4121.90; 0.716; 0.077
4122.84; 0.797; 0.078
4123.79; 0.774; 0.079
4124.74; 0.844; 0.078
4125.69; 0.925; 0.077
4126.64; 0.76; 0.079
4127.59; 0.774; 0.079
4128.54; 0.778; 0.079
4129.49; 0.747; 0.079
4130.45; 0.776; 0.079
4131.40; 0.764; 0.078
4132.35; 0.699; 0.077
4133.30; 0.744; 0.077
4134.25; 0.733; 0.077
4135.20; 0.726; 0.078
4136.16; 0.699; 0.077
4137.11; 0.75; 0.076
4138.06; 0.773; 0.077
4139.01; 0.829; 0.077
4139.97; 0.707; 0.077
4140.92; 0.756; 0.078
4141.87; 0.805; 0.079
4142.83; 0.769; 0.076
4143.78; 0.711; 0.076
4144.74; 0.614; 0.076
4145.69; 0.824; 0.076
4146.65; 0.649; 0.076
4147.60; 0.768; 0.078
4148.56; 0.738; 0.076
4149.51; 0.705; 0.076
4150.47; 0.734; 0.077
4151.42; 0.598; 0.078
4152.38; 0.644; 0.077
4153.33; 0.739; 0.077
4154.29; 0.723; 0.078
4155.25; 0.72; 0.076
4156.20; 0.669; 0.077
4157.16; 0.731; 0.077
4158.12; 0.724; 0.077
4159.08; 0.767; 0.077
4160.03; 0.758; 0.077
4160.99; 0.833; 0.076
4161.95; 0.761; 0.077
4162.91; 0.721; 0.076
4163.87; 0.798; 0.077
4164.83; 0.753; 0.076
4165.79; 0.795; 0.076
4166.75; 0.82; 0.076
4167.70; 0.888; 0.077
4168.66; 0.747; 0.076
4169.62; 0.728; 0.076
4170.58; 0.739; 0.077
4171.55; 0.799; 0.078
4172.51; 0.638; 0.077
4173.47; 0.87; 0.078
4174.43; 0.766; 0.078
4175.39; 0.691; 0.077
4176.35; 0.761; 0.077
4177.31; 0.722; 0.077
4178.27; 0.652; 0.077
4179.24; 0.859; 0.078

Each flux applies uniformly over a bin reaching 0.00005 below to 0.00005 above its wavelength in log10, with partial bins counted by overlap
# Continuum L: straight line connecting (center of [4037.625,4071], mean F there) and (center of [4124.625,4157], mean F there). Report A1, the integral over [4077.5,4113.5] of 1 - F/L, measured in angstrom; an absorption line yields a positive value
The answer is -1.8 angstrom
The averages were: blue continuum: 0.715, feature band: 0.763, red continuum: 0.74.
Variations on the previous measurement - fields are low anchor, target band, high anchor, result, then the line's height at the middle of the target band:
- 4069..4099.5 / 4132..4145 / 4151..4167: 0.08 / 0.744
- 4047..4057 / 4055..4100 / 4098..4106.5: -2.27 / 0.706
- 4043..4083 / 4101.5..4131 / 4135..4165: -2.00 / 0.731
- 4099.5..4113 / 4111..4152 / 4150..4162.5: -1.84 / 0.73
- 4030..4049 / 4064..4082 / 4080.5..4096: 1.14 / 0.785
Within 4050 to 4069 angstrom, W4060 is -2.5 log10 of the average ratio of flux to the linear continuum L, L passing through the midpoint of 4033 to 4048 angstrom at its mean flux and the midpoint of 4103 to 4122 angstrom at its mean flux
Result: 0.07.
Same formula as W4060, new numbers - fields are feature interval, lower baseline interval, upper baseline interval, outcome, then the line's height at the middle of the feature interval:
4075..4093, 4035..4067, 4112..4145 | -0.084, 0.746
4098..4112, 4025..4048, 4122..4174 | 0.039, 0.744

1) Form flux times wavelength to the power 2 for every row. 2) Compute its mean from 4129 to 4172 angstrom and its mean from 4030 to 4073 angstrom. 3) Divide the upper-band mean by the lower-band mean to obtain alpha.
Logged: 1.1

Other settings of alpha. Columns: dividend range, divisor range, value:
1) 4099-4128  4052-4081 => 1.09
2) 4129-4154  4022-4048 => 1.05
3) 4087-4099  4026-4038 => 1.07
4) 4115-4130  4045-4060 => 1.13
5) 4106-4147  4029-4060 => 1.09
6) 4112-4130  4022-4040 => 1.12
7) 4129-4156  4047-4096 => 1.01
